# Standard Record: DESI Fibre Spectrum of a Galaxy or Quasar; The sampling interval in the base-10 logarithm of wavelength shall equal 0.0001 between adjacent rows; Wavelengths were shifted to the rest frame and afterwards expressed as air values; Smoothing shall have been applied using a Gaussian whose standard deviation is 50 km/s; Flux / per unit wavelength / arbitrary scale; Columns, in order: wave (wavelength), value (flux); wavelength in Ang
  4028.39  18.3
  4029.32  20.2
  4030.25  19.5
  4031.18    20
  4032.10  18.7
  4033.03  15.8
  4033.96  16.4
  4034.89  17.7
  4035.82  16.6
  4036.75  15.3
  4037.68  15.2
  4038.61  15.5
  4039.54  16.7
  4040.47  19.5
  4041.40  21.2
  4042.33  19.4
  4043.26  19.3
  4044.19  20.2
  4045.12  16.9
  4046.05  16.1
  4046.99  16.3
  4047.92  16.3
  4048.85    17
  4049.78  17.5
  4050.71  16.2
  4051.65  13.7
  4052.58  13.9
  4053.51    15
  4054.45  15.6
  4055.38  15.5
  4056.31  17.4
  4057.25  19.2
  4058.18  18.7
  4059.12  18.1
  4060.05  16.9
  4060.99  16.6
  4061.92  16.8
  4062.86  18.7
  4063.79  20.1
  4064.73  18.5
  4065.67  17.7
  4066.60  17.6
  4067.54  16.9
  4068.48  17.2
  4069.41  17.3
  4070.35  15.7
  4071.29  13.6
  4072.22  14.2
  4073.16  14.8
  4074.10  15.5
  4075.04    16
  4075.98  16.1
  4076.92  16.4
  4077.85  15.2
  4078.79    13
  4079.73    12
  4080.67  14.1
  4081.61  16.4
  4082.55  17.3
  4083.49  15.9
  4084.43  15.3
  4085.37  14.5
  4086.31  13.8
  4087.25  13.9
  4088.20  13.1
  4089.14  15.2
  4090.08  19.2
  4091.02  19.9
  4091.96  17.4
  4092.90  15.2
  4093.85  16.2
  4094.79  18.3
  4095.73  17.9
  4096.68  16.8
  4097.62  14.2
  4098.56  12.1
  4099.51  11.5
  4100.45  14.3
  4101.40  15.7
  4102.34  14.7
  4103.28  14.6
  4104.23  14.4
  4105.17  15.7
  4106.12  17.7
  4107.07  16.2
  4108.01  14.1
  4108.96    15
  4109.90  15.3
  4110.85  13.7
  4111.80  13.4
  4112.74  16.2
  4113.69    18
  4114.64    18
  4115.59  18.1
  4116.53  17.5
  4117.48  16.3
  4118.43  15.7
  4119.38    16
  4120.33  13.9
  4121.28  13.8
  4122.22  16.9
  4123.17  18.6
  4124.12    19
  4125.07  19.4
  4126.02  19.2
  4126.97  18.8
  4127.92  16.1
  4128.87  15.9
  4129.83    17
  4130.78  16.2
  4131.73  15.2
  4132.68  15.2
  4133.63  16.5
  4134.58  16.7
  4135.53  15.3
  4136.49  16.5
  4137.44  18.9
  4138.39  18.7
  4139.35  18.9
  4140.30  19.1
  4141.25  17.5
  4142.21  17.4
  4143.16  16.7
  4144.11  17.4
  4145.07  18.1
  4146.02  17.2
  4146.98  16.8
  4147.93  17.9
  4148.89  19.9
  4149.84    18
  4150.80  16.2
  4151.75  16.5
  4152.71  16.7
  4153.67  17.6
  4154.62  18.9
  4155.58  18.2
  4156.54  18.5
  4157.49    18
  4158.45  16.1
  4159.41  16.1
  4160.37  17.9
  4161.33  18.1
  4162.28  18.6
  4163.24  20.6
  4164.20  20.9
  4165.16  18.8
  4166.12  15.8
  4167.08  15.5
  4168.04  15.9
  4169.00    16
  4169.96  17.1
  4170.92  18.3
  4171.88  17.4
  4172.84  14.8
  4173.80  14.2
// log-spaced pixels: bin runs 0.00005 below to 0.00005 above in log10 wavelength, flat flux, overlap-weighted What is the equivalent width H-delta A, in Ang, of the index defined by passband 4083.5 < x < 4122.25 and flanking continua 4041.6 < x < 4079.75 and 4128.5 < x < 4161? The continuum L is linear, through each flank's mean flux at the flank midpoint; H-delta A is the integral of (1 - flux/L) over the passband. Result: 3.1 Ang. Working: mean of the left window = 16.6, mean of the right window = 17.3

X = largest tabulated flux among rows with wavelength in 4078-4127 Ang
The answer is 19.9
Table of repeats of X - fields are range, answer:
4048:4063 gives 19.2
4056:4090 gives 20.1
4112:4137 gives 19.4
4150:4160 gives 18.9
